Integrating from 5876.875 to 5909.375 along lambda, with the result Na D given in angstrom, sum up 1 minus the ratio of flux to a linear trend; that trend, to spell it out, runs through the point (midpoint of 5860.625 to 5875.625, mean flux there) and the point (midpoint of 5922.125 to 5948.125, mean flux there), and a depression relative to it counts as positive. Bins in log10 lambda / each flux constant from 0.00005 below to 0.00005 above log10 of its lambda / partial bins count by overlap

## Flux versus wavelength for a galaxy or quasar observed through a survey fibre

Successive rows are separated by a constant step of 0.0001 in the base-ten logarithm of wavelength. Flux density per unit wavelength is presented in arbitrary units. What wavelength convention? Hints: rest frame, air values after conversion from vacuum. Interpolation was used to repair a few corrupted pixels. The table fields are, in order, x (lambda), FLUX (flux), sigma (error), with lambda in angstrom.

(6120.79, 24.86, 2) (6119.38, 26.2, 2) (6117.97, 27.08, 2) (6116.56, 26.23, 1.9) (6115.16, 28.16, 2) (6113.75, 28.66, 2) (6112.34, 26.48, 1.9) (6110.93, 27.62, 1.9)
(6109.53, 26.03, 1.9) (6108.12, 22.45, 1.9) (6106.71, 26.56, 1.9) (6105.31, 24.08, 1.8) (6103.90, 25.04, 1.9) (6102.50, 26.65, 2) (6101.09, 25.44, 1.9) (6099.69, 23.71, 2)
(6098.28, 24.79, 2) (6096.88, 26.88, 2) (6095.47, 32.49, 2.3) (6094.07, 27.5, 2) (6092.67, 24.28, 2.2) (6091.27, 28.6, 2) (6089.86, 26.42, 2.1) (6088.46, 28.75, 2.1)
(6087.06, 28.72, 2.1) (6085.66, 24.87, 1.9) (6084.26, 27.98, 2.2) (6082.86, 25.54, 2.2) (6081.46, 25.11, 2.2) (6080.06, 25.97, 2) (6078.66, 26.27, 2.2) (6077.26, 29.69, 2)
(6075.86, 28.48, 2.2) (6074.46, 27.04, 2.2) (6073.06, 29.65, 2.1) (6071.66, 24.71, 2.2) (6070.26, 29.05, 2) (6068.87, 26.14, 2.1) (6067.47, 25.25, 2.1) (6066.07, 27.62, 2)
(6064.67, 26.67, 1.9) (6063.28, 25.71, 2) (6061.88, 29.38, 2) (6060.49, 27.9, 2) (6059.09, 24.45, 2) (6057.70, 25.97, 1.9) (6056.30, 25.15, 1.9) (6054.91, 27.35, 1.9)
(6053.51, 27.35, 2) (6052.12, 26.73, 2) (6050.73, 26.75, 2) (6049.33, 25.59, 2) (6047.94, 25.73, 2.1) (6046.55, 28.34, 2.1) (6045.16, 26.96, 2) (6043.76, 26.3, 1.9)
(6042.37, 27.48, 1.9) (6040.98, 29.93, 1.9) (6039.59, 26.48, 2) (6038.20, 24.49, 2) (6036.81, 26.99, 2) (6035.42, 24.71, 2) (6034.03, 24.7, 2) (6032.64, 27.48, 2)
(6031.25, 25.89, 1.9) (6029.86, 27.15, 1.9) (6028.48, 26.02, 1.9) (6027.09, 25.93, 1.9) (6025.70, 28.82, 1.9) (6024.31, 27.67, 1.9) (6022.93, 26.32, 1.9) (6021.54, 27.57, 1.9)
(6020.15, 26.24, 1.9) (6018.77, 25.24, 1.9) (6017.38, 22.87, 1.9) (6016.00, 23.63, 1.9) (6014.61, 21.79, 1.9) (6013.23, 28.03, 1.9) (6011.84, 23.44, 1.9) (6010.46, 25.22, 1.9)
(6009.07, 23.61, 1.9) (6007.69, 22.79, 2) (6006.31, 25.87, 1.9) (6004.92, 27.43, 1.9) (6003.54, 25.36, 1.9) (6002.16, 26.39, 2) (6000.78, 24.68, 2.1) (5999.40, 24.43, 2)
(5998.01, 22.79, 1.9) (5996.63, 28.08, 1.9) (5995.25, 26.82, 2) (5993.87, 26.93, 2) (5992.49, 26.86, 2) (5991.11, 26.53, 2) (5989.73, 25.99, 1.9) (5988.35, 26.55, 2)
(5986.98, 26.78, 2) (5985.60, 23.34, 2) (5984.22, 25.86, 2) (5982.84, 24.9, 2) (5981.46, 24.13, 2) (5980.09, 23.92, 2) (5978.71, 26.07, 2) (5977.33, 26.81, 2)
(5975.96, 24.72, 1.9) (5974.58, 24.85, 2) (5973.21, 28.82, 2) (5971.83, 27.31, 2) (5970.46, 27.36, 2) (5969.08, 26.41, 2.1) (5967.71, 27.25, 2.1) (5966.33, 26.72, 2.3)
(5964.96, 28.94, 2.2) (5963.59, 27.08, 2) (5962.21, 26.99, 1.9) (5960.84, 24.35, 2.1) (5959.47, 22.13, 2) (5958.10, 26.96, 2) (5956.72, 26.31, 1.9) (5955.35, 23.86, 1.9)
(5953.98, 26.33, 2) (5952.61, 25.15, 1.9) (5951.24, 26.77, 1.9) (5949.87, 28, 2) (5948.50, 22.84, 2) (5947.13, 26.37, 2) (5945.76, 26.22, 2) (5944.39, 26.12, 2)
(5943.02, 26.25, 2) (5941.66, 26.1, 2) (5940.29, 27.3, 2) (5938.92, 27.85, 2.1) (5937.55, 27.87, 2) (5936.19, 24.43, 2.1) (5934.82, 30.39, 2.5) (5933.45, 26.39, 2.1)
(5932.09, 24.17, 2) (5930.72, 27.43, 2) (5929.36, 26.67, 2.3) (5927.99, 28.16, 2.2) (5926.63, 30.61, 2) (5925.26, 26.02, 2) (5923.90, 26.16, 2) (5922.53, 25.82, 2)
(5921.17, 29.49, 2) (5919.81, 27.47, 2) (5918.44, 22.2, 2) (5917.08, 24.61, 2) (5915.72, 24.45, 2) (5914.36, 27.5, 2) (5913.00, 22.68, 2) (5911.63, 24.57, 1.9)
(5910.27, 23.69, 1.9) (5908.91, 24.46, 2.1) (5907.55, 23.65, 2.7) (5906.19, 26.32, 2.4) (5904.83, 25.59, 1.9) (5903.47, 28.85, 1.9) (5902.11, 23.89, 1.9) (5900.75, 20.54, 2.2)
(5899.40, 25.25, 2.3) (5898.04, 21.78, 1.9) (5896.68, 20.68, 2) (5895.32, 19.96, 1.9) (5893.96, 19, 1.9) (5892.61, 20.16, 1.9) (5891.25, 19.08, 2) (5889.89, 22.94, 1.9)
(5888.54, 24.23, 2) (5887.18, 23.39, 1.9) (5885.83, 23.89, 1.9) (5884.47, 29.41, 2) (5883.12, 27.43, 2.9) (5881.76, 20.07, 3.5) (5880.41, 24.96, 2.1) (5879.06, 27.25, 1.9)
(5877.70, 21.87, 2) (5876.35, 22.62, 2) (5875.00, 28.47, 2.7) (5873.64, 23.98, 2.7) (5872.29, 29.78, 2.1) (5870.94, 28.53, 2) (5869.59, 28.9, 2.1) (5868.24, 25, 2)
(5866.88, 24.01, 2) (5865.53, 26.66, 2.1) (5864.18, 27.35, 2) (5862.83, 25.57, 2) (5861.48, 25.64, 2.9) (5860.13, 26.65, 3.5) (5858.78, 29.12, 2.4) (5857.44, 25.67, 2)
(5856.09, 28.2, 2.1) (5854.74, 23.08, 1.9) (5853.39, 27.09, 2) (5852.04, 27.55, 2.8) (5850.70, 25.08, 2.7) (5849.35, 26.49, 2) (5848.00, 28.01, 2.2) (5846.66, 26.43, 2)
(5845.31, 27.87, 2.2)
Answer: 3.92 angstrom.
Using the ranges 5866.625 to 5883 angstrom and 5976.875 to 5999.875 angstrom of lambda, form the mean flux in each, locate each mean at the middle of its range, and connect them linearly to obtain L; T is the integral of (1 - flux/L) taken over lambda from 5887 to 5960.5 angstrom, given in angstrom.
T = 1.4 angstrom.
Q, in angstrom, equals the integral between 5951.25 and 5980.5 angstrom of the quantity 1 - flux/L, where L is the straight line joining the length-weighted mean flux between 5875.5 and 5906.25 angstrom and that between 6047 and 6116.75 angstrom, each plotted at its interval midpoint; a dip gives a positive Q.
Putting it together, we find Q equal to -1.71 angstrom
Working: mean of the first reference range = 23.4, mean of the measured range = 26.1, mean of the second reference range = 26.7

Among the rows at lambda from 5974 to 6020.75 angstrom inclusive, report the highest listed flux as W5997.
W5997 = 28.08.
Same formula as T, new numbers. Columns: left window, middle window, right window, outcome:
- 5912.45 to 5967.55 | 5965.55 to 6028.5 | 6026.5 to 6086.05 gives 1.71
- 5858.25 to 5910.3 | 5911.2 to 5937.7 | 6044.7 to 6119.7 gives -1.36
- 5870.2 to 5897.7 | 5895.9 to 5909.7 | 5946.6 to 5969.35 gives 0.20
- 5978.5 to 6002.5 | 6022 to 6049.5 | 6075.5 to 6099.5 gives -0.40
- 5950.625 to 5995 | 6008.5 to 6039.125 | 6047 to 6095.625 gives 1.00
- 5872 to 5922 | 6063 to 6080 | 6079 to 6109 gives -0.75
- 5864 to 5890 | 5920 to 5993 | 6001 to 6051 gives -1.66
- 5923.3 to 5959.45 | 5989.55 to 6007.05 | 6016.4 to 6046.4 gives 0.30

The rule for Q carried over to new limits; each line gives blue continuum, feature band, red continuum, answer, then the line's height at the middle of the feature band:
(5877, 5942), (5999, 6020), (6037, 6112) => 1.0 angstrom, 26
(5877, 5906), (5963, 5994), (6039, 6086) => -1.3 angstrom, 25.2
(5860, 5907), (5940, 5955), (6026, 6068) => -0.4 angstrom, 25.3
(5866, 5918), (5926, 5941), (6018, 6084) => -1.5 angstrom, 24.9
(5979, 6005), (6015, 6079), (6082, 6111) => -1.5 angstrom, 26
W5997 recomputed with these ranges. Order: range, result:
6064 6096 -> 32.49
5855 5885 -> 29.78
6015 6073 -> 29.93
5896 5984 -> 30.61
